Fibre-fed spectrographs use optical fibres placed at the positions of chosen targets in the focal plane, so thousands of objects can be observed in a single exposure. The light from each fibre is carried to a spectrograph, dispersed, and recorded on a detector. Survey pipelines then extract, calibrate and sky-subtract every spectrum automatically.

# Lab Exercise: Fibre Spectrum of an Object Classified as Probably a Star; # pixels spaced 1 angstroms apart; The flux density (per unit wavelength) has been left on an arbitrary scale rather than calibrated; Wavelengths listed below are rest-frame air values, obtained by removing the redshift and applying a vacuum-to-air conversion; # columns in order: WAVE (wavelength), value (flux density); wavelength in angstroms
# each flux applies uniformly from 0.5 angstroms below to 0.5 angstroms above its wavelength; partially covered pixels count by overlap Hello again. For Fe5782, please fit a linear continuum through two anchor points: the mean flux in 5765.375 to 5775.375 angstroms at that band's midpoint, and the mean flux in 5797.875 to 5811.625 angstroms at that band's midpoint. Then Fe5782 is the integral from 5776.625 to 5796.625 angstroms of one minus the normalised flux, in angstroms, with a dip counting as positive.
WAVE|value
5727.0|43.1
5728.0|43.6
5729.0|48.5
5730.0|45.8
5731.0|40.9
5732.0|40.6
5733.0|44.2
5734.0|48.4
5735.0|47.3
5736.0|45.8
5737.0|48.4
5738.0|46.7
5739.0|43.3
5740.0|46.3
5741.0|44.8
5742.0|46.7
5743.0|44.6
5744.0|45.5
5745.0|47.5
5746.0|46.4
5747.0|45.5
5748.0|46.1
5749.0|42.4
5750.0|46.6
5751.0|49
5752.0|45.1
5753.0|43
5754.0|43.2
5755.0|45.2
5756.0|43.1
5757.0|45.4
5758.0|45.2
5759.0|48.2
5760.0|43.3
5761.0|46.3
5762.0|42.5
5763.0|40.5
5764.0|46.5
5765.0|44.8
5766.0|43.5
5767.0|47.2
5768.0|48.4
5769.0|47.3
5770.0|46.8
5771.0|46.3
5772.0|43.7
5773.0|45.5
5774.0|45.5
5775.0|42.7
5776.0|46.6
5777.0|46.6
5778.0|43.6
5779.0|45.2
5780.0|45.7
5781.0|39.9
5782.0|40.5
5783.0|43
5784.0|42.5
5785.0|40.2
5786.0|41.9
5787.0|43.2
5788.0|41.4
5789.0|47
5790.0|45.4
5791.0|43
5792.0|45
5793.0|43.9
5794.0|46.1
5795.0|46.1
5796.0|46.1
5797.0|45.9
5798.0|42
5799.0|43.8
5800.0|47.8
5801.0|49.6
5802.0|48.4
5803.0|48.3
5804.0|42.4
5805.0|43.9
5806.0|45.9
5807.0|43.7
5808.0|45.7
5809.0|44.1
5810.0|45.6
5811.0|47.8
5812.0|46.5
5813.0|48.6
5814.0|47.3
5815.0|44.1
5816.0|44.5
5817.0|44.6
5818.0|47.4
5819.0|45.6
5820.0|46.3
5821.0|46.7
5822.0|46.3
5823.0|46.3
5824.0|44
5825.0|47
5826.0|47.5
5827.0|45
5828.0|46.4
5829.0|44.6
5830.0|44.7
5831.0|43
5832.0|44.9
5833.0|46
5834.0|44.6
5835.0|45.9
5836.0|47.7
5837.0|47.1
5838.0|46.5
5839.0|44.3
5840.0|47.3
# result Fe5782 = 0.8 angstroms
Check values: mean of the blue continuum 45.7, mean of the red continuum 45.8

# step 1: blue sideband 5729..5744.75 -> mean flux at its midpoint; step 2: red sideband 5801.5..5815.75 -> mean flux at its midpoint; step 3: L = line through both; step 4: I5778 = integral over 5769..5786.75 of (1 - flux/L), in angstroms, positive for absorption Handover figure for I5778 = 0.7 angstroms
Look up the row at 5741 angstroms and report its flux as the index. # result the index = 44.8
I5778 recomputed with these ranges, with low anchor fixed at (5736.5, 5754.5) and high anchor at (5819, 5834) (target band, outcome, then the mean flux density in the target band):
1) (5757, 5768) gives 0.1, 45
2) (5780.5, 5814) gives 0.6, 44.7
